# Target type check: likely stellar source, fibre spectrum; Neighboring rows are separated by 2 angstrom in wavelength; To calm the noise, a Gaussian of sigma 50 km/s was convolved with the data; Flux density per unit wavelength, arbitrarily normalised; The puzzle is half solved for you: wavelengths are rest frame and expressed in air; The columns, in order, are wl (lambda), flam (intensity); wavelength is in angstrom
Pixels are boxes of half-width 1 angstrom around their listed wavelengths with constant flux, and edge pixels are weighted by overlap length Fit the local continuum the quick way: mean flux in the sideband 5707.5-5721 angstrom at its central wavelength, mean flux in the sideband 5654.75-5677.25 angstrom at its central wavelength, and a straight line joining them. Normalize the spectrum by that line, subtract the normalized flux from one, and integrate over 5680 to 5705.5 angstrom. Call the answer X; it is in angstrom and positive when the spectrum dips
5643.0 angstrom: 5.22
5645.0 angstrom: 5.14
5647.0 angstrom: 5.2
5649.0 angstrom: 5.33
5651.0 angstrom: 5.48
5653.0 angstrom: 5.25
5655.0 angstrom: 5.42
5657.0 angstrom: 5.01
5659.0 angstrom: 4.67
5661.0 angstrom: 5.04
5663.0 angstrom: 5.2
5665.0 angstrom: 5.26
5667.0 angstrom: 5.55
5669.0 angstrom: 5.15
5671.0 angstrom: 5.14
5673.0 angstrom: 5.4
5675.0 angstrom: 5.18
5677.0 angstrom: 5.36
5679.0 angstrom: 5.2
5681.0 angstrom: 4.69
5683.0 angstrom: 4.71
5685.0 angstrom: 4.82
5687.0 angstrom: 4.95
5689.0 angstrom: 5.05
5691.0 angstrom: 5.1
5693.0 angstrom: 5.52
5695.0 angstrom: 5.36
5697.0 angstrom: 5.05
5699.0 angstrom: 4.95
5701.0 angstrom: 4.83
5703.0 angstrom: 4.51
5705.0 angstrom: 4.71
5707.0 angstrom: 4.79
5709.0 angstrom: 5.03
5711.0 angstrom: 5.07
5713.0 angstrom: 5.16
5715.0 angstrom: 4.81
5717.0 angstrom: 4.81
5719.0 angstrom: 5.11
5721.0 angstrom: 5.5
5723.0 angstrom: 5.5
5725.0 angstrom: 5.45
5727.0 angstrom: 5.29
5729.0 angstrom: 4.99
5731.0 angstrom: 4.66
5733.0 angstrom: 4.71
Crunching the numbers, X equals 0.76 angstrom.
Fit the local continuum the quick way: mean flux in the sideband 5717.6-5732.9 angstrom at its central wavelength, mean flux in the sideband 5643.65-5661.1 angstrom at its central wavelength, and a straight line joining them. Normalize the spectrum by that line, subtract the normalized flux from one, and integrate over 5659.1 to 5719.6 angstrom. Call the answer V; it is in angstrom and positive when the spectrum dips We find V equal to 1.5 angstrom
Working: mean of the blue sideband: 5.18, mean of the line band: 5.04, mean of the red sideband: 5.17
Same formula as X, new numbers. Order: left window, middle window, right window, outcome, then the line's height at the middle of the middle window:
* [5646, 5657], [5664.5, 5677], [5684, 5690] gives -0.4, 5.11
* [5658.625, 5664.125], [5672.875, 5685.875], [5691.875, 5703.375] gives 0.0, 5.04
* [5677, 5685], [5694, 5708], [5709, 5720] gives 0.2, 4.97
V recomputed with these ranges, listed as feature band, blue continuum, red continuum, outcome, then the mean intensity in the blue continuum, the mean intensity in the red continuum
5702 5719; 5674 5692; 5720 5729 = 1.2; 5.01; 5.39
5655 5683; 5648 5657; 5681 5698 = 0.4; 5.33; 5.05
